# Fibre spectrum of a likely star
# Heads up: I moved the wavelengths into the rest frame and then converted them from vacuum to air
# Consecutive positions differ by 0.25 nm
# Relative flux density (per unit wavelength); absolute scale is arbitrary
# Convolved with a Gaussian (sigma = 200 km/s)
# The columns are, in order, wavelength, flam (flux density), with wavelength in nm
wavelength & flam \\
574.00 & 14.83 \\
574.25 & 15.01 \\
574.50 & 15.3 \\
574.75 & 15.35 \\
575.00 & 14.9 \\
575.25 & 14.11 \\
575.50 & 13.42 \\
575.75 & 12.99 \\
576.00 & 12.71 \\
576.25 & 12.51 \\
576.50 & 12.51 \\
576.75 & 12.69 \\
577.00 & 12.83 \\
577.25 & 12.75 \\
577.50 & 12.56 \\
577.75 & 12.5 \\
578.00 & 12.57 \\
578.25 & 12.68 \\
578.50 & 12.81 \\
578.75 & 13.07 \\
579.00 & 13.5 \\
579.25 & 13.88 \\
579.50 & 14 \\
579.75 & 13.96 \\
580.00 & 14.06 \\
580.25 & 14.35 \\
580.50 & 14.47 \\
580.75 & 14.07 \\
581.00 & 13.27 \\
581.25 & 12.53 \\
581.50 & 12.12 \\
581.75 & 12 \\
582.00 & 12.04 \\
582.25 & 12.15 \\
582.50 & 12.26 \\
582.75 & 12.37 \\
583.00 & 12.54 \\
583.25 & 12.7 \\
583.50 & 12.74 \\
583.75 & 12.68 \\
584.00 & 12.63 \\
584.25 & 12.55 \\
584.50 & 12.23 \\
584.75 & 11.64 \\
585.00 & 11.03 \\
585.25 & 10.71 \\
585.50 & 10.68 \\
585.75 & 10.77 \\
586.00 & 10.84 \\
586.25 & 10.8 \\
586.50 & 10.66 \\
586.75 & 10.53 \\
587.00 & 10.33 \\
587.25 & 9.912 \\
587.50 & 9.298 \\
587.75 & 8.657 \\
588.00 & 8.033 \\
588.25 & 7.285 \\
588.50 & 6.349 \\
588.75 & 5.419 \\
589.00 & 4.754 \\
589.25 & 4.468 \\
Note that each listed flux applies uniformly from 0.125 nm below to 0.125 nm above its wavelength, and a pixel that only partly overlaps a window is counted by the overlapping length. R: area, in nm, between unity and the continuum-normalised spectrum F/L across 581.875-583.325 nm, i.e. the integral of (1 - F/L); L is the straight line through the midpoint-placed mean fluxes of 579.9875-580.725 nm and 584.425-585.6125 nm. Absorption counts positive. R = 0.05 nm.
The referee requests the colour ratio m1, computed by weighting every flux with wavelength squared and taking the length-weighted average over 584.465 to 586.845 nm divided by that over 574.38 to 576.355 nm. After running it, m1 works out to 0.8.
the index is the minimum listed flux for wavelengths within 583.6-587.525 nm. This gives 9.298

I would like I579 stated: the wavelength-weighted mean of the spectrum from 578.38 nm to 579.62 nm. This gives 13.5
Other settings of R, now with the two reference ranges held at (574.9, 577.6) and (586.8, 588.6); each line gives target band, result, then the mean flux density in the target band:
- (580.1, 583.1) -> -0.50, 12.9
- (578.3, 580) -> -0.23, 13.5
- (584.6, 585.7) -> -0.16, 11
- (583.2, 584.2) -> -0.24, 12.7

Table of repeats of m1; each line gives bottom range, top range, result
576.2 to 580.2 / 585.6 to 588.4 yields 0.76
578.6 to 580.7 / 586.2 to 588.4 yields 0.70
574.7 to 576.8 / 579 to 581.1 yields 1.06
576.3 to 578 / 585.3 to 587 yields 0.87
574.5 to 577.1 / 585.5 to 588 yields 0.78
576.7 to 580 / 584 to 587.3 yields 0.87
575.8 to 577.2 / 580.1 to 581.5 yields 1.09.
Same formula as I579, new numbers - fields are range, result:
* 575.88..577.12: 12.6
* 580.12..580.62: 14.4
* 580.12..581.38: 13.7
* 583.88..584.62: 12.5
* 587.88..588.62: 7.22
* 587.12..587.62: 9.62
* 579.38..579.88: 14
